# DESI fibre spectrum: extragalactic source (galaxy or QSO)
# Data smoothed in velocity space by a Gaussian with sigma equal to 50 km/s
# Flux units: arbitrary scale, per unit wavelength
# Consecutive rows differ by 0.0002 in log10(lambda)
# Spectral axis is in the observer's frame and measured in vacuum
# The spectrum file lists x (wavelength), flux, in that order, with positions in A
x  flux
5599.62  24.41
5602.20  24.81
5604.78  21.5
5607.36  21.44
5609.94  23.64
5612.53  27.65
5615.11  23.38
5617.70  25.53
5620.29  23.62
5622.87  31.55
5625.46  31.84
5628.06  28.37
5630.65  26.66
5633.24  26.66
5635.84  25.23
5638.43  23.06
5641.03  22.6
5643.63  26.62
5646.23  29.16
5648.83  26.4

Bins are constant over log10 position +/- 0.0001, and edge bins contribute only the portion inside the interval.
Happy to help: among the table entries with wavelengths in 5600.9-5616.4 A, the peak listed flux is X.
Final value 27.65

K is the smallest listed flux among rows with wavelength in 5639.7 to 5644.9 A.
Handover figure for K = 22.6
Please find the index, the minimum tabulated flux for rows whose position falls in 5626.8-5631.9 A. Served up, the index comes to 26.66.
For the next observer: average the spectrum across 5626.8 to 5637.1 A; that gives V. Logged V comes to 26.7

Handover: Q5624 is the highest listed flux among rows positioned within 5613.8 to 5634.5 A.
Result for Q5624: 31.84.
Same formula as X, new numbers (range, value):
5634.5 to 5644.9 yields 26.62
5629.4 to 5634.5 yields 26.66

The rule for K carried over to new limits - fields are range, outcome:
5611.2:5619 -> 23.38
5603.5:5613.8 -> 21.44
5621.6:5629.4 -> 28.37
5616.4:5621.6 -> 23.62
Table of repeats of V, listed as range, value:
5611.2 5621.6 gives 25.1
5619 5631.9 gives 28.4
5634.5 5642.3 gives 23.6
